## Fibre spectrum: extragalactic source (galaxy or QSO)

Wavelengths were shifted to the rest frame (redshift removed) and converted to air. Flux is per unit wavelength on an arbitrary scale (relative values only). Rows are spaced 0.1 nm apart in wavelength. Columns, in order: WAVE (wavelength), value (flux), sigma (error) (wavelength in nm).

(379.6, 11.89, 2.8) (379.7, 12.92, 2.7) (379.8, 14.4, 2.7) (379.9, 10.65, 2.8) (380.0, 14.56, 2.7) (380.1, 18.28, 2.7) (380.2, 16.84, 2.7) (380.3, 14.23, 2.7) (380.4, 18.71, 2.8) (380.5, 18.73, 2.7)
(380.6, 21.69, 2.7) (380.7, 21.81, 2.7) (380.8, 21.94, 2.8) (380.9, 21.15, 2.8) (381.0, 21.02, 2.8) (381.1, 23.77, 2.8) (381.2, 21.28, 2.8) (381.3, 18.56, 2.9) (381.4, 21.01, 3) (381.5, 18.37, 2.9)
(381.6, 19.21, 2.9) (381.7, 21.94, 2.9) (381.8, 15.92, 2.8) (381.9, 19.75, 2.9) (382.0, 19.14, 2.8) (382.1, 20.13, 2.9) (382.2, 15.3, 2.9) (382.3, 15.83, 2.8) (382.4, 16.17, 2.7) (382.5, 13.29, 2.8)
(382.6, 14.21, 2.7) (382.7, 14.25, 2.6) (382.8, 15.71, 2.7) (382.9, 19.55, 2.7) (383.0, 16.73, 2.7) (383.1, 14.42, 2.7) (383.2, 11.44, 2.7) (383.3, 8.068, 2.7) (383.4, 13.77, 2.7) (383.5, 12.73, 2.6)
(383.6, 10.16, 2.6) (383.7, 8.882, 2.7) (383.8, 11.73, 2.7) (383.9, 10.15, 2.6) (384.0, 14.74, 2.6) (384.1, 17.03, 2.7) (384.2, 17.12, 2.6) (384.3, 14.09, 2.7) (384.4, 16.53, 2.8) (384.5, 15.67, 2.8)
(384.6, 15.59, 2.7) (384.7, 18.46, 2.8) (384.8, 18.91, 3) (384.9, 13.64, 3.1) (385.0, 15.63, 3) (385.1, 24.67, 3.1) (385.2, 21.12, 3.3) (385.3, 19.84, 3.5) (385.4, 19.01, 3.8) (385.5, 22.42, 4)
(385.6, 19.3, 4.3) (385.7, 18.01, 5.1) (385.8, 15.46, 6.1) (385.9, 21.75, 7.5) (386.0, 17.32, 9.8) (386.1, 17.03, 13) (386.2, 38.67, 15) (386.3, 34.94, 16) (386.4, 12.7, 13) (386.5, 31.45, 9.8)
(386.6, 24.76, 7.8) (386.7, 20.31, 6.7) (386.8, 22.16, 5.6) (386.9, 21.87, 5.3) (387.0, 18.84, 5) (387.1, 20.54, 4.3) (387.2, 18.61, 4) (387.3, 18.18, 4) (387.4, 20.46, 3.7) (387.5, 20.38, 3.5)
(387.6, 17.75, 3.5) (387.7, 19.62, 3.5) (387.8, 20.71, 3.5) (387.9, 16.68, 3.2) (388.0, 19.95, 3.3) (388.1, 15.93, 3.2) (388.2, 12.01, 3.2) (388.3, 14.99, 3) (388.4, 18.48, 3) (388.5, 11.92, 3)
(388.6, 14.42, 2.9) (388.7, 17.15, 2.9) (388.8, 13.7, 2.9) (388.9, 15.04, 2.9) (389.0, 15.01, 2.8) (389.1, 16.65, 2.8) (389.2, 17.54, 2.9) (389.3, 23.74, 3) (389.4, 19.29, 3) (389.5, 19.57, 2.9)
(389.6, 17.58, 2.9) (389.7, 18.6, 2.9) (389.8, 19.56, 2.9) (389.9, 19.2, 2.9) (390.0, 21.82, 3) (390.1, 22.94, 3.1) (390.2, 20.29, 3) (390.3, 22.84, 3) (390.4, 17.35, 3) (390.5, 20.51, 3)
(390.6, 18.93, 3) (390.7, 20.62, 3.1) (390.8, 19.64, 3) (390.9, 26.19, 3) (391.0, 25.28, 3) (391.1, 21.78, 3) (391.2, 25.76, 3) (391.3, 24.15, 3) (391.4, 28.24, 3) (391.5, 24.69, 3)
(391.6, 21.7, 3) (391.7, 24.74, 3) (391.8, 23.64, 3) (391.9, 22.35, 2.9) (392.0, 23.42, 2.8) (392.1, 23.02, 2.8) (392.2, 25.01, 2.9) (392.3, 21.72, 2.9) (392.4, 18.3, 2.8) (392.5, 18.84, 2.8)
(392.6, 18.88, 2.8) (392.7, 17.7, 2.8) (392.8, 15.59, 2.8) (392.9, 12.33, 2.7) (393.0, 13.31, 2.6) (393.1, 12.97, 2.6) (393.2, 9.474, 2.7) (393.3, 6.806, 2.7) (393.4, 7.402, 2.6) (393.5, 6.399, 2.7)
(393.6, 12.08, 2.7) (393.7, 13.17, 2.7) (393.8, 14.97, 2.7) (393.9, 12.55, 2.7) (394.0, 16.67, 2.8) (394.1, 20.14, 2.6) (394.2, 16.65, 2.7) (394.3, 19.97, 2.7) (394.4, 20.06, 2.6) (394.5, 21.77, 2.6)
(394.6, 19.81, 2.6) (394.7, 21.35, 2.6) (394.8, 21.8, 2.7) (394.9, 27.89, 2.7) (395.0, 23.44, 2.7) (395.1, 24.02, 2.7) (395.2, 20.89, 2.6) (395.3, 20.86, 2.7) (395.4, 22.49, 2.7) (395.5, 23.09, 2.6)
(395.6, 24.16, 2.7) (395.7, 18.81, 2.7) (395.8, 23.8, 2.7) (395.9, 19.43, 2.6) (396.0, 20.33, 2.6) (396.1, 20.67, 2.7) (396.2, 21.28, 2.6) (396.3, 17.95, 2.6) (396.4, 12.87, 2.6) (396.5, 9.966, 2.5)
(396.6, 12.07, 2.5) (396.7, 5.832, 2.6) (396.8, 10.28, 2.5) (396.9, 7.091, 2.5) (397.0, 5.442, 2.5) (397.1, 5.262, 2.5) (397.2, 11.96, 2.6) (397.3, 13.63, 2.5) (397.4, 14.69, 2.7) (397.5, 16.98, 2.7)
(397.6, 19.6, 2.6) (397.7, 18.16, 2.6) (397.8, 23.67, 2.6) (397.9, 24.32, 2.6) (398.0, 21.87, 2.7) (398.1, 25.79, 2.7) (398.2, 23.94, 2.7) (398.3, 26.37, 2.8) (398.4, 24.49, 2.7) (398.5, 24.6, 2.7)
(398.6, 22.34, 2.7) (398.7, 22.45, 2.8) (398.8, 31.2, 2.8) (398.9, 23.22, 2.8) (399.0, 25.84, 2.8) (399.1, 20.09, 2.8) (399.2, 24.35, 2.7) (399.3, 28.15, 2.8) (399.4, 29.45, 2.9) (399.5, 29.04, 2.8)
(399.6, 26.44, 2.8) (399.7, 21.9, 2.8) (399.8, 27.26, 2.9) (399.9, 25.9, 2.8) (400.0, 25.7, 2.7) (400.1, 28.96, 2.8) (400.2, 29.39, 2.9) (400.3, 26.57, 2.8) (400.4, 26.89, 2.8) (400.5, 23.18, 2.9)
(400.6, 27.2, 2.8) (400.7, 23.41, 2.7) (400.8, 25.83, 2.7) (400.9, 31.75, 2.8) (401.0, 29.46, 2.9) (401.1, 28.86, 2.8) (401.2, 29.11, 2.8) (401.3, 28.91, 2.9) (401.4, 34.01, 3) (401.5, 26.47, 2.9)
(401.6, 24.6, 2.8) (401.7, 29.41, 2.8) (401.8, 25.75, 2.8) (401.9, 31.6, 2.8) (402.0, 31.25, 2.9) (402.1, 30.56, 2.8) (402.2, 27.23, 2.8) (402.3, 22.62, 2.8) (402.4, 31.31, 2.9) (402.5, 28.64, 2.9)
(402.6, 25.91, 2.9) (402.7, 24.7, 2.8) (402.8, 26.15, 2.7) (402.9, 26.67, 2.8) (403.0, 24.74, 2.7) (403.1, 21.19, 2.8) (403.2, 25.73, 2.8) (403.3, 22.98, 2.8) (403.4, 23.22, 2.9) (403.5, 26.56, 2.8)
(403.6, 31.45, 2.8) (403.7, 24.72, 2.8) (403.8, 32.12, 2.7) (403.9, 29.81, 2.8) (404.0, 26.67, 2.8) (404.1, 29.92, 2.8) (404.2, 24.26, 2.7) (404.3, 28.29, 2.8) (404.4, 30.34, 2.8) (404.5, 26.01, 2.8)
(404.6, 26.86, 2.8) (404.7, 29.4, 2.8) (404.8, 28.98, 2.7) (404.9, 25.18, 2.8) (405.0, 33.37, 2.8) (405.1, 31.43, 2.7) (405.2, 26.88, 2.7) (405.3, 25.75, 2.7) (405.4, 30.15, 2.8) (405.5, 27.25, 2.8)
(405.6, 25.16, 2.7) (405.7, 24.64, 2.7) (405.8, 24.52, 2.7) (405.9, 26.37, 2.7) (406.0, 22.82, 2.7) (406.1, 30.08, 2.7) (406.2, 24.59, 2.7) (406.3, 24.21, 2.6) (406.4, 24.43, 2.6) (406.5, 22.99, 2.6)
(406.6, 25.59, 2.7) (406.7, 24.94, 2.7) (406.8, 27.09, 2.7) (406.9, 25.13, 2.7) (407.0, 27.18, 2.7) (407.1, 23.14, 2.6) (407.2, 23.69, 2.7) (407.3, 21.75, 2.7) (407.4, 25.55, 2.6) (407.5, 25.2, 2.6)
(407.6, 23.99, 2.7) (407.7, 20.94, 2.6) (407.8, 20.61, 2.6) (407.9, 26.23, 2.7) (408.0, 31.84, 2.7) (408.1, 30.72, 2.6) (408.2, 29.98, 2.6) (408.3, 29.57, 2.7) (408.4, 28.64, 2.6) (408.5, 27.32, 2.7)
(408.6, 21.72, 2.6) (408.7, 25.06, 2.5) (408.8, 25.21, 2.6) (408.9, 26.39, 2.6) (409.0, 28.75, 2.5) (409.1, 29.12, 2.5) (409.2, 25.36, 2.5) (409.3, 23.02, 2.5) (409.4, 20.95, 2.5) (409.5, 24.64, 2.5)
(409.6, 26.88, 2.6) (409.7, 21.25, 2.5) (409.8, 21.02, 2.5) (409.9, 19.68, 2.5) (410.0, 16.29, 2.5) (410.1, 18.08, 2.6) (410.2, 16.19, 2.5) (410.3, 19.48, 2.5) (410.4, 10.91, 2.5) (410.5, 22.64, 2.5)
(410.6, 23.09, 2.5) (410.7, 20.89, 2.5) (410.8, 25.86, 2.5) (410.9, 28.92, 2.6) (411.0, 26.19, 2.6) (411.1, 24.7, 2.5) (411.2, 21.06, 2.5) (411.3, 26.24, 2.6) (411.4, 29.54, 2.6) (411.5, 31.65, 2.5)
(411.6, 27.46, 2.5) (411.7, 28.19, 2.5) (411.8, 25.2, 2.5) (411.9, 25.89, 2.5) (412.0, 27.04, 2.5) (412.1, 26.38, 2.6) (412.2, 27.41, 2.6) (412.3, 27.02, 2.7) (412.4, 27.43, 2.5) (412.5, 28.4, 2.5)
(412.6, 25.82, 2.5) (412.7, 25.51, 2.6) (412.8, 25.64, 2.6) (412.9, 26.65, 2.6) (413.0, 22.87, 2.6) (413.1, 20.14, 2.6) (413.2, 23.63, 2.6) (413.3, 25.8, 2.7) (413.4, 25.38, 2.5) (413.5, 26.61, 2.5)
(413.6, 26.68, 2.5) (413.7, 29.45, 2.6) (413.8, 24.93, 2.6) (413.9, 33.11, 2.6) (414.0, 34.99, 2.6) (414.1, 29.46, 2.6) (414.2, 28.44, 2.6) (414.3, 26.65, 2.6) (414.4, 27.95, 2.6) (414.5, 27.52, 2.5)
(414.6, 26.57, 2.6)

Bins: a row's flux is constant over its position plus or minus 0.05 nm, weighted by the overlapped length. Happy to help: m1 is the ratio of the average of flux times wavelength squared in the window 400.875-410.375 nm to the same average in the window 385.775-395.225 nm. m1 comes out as 1.5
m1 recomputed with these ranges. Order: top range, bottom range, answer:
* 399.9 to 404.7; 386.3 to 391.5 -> 1.48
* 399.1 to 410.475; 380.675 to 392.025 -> 1.51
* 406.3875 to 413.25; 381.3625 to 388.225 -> 1.56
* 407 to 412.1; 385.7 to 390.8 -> 1.40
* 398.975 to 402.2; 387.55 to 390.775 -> 1.60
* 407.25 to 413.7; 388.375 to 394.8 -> 1.47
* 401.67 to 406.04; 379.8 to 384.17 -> 1.84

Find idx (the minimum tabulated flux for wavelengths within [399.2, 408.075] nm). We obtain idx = 20.61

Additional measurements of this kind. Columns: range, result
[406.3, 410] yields 16.29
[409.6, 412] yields 10.91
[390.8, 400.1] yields 5.262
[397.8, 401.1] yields 20.09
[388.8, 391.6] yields 13.7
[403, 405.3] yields 21.19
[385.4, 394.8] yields 6.399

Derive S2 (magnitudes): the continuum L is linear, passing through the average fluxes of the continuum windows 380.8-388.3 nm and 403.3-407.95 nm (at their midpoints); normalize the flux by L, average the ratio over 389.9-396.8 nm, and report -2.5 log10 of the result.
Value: 0.12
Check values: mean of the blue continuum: 18.2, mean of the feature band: 19.1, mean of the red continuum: 26.3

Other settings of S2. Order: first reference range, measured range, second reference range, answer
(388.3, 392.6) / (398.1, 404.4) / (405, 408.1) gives -0.12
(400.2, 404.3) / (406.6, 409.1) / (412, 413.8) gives 0.03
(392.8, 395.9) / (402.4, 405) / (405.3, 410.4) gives -0.20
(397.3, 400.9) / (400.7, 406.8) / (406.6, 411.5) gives -0.12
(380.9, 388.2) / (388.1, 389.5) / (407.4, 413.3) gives 0.18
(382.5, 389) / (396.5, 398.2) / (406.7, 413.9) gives 0.38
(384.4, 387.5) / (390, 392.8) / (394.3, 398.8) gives -0.12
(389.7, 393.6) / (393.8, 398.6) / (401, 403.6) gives 0.21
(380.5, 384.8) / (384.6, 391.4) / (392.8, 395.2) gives -0.20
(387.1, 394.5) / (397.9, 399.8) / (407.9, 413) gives -0.19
